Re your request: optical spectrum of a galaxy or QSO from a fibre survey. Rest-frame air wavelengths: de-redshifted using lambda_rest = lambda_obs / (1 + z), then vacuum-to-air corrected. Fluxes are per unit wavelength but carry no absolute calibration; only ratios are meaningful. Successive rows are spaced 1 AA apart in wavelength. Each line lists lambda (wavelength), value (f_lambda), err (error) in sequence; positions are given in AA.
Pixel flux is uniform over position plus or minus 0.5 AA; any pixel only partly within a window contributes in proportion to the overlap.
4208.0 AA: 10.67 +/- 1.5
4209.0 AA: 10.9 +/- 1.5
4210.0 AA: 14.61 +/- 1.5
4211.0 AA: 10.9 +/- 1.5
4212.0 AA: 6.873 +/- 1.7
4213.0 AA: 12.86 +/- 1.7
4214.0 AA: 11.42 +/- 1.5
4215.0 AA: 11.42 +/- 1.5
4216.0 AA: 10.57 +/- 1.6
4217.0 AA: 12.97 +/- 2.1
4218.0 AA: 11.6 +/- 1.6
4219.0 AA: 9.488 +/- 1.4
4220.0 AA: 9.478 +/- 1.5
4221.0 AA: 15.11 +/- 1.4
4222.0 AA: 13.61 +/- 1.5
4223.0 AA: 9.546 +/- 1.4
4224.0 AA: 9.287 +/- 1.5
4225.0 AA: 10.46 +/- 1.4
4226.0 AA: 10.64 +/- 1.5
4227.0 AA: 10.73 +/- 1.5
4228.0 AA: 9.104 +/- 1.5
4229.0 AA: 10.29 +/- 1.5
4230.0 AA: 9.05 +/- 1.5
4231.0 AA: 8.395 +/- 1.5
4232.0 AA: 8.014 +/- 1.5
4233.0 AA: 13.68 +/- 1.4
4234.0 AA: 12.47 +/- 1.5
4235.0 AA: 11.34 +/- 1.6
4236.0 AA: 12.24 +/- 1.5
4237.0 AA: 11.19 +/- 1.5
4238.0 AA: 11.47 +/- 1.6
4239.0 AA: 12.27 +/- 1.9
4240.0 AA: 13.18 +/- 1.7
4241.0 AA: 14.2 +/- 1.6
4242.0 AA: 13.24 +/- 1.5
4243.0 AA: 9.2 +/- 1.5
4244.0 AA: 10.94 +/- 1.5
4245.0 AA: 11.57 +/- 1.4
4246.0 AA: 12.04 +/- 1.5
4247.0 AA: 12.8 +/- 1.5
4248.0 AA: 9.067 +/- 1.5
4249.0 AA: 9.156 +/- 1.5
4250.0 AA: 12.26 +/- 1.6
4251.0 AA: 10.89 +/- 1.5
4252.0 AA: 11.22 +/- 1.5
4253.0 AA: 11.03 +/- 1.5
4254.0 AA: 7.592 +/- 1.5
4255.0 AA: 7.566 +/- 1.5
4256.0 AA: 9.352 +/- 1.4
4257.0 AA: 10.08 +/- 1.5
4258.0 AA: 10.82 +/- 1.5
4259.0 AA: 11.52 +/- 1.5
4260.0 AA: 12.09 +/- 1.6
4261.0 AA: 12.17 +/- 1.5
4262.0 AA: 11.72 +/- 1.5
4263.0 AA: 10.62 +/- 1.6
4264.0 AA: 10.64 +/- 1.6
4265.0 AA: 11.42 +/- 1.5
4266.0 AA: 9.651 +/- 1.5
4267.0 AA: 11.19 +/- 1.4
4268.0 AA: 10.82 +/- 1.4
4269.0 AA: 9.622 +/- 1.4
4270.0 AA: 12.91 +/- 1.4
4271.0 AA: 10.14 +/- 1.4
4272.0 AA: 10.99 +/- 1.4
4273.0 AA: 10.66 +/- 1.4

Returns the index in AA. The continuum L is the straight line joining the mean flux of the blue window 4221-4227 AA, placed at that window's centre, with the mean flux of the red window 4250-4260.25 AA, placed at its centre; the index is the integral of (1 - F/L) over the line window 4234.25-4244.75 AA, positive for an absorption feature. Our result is -1.24 AA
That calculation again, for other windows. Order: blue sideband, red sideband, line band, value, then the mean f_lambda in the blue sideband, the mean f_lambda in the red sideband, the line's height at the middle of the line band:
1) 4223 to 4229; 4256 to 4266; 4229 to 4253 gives -1.8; 10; 11.1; 10.5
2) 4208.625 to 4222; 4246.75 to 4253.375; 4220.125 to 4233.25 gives 0.9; 11.5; 10.8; 11.3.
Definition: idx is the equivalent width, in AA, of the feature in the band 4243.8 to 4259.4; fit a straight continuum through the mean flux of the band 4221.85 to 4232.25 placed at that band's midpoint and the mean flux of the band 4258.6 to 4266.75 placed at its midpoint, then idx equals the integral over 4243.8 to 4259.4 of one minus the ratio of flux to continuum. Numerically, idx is 0.44 AA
